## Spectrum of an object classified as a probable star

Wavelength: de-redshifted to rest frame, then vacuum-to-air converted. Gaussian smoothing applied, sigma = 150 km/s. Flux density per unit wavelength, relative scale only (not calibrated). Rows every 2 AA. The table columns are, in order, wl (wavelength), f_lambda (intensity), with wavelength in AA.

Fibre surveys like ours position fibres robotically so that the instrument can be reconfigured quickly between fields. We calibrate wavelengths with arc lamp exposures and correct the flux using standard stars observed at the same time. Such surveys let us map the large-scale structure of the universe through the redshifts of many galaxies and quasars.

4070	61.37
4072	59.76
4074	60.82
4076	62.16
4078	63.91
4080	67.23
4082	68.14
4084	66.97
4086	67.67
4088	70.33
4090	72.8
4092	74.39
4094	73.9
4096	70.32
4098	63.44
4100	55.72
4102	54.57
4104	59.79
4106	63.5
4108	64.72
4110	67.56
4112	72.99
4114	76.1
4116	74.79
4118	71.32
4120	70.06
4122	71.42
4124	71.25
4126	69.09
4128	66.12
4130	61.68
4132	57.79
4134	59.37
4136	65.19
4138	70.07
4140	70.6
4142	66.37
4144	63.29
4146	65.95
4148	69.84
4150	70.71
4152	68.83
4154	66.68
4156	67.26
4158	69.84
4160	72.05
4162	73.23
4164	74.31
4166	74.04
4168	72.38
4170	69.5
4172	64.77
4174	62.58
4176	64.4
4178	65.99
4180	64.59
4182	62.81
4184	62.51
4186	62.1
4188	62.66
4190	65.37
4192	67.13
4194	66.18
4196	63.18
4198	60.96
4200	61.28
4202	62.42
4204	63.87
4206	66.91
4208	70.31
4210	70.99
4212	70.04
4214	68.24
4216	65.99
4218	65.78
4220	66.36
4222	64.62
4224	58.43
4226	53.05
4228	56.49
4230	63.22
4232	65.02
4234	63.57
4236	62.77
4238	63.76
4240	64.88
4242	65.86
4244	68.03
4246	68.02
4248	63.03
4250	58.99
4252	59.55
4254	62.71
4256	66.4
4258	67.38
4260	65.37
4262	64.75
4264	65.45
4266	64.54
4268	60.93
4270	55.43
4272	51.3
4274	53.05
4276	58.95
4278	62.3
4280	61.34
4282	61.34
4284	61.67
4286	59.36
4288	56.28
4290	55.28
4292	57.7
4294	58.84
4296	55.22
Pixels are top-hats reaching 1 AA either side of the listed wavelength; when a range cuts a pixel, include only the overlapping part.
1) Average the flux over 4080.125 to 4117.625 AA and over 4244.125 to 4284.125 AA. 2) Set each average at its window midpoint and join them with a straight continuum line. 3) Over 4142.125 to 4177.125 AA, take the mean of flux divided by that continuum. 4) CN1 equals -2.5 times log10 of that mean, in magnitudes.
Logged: -0.05 mag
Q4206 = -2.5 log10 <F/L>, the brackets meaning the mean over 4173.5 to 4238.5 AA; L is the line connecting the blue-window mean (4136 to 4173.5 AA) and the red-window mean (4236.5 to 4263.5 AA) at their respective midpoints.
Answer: 0.04 mag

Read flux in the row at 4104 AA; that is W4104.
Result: 59.79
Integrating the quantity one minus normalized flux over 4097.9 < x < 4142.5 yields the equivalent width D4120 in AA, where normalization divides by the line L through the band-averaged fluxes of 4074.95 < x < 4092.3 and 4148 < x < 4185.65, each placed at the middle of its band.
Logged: 1.1 AA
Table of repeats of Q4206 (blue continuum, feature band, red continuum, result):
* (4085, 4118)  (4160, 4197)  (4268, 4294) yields -0.05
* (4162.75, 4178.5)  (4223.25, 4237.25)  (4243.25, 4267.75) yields 0.09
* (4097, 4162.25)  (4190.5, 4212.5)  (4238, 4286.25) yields -0.02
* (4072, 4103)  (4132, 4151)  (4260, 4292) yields -0.04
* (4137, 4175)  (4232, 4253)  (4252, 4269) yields 0.02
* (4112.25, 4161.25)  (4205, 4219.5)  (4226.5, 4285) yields -0.06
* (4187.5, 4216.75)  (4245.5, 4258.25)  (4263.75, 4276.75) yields -0.06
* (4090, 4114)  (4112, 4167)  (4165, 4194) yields -0.05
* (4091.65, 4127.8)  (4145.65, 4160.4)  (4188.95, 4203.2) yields -0.05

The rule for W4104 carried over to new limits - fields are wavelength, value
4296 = 55.22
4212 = 70.04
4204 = 63.87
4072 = 59.76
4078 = 63.91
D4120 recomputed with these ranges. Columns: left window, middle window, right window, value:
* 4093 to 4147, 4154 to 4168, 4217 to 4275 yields -1.3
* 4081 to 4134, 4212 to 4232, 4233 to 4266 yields 0.6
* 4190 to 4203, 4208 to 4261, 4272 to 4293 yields -2.6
